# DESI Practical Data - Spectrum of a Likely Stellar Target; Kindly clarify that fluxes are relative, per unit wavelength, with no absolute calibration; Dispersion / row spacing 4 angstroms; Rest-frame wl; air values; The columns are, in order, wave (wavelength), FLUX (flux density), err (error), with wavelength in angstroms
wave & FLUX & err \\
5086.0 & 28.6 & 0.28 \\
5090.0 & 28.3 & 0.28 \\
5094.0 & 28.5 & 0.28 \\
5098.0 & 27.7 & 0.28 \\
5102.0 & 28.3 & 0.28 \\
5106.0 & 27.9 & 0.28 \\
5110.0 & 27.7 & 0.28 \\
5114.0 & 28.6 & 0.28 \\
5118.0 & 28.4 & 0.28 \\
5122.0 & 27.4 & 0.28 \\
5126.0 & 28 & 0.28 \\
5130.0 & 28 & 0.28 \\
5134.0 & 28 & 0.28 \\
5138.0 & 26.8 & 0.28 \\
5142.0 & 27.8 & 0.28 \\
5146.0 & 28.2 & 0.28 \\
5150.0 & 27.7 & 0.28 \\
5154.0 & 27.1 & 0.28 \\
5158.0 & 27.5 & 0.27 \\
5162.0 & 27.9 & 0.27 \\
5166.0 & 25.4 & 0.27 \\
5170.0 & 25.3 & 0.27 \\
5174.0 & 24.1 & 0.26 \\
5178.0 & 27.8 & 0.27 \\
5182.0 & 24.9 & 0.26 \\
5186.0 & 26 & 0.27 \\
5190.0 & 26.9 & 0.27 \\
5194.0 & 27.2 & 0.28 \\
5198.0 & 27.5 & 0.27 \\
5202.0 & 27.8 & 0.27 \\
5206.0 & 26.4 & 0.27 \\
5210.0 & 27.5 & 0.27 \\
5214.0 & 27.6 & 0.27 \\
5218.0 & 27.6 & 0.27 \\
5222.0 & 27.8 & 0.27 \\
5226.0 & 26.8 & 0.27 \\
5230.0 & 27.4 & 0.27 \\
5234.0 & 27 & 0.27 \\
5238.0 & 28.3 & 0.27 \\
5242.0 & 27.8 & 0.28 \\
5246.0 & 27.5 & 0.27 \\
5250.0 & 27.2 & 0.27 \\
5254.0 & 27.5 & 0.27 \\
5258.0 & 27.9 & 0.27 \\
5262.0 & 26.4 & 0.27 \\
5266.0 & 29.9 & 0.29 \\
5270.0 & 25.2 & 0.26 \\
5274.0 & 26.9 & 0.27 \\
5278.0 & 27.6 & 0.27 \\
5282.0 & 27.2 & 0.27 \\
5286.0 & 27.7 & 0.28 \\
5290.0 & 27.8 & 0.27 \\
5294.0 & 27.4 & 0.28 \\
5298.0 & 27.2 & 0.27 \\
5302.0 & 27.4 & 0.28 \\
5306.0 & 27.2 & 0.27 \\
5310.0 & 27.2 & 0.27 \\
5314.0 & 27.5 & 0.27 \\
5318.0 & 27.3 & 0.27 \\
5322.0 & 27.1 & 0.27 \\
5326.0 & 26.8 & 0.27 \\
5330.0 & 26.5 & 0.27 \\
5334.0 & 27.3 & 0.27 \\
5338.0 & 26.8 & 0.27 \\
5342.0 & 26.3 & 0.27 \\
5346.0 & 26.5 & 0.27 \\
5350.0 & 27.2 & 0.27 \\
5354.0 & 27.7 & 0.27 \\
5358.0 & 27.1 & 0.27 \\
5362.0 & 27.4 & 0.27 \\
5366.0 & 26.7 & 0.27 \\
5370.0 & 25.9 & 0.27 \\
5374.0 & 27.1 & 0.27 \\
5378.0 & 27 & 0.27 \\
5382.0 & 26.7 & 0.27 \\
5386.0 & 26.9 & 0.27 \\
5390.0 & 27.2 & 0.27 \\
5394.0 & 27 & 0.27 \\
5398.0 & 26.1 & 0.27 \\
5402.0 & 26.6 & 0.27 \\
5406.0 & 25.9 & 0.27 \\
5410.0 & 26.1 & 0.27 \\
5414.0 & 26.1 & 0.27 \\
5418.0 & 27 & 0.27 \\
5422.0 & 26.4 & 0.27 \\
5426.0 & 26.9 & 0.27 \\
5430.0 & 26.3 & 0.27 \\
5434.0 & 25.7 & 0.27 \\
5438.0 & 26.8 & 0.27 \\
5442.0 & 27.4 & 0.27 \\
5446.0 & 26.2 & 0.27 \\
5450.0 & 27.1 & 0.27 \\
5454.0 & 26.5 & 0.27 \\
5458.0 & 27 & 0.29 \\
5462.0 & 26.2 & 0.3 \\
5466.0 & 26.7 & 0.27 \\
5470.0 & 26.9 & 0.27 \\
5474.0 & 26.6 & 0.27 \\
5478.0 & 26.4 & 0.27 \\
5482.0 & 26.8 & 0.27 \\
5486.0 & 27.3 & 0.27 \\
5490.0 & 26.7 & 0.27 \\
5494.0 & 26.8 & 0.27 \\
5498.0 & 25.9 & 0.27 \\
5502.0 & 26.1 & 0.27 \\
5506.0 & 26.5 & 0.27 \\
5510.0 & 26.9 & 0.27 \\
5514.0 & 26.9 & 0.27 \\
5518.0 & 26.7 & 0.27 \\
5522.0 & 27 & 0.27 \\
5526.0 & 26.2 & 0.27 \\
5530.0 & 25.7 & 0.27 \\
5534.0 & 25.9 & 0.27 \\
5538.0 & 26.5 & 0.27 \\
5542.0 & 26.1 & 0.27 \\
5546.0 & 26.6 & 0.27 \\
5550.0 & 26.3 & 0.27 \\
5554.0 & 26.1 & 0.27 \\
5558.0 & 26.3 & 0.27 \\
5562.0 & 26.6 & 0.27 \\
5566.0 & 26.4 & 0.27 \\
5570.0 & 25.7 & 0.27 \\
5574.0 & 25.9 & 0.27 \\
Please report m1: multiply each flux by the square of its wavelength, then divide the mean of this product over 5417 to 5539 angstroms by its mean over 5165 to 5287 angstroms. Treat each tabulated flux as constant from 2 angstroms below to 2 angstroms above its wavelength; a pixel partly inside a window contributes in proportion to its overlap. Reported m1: 1.08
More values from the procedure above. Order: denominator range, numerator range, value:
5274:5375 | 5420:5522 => 1.04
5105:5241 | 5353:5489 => 1.08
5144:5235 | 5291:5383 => 1.06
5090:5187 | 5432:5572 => 1.11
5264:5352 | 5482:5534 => 1.05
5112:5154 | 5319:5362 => 1.05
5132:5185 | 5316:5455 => 1.09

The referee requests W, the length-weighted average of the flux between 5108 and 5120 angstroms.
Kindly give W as 28.2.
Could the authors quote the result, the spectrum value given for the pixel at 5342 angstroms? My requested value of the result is 26.3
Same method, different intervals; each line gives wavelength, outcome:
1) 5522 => 27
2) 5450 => 27.1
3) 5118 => 28.4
